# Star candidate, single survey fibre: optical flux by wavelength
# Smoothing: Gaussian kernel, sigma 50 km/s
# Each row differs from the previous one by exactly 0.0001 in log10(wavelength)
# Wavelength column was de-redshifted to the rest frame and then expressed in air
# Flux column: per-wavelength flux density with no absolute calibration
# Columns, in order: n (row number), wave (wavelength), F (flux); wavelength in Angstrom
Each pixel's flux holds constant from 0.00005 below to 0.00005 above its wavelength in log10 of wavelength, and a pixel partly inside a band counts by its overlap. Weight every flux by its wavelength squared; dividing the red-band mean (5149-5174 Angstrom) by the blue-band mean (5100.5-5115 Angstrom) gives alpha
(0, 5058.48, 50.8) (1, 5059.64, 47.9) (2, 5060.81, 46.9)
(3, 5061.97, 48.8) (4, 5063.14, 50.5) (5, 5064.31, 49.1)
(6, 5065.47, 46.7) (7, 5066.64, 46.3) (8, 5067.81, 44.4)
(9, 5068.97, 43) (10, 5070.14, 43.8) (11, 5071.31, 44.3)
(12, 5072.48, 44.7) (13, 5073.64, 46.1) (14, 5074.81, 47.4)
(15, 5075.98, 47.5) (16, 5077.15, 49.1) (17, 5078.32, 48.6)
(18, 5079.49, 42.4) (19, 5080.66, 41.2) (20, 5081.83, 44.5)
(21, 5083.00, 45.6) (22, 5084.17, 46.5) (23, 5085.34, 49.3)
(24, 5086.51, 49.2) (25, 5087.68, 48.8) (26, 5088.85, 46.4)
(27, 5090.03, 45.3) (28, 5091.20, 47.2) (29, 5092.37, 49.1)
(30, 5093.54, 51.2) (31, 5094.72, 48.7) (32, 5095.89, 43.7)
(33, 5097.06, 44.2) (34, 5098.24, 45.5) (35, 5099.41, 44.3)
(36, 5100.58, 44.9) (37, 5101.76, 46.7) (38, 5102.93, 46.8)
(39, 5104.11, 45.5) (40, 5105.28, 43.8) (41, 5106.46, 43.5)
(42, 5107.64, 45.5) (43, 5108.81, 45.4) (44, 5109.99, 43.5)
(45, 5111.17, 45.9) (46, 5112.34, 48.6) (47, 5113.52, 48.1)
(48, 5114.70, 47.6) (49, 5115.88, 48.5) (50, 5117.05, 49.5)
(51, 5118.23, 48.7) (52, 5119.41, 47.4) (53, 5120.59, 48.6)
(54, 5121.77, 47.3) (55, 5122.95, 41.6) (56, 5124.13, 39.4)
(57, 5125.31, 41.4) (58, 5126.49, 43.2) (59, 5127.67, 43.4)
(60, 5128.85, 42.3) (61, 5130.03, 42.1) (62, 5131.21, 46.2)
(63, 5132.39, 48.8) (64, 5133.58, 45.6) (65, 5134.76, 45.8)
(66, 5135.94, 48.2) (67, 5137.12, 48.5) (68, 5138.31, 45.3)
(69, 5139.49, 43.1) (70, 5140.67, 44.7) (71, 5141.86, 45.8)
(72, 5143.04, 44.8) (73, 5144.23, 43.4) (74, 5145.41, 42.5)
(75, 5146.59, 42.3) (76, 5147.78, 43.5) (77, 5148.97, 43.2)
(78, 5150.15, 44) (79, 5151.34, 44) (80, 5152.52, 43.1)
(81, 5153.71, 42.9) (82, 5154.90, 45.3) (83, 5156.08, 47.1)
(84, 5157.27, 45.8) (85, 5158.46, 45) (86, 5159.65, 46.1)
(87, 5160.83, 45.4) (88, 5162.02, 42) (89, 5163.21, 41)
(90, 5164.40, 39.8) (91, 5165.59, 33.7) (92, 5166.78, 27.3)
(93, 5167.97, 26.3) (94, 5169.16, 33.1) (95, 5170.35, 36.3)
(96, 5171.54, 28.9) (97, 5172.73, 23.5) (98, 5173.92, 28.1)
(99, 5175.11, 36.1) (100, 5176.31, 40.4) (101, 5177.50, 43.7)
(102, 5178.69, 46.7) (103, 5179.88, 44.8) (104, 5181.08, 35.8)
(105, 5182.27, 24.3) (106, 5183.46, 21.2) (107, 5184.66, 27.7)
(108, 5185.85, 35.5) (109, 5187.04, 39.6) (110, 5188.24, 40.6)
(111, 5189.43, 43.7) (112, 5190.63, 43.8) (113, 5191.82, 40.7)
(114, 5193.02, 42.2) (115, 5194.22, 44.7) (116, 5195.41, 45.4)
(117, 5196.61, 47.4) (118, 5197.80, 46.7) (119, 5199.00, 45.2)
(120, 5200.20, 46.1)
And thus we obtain 0.9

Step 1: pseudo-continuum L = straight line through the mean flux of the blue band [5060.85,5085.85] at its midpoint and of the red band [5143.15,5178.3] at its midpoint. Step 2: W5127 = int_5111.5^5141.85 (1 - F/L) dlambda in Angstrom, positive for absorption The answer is -2.6 Angstrom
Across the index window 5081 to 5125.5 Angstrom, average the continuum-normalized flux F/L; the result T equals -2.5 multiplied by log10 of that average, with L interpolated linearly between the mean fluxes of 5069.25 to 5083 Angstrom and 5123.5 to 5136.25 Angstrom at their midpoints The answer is -0.04 mag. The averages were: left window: 45.4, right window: 44.1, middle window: 46.3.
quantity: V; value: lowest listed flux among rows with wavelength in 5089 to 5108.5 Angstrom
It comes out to 43.5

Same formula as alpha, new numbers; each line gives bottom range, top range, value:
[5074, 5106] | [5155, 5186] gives 0.81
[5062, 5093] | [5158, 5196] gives 0.83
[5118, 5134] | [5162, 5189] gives 0.79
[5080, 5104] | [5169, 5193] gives 0.80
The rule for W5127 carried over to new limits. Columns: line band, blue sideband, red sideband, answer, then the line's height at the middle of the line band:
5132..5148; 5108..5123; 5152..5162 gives 0.2 Angstrom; 45.8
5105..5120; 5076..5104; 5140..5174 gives -0.8 Angstrom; 44.4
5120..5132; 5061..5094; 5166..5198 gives -0.5 Angstrom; 42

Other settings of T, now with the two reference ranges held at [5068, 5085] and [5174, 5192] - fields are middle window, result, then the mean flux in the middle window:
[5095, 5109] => -0.04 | 45.1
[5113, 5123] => -0.13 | 47.8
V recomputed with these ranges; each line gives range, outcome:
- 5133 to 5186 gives 21.2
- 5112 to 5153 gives 39.4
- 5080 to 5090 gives 41.2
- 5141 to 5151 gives 42.3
